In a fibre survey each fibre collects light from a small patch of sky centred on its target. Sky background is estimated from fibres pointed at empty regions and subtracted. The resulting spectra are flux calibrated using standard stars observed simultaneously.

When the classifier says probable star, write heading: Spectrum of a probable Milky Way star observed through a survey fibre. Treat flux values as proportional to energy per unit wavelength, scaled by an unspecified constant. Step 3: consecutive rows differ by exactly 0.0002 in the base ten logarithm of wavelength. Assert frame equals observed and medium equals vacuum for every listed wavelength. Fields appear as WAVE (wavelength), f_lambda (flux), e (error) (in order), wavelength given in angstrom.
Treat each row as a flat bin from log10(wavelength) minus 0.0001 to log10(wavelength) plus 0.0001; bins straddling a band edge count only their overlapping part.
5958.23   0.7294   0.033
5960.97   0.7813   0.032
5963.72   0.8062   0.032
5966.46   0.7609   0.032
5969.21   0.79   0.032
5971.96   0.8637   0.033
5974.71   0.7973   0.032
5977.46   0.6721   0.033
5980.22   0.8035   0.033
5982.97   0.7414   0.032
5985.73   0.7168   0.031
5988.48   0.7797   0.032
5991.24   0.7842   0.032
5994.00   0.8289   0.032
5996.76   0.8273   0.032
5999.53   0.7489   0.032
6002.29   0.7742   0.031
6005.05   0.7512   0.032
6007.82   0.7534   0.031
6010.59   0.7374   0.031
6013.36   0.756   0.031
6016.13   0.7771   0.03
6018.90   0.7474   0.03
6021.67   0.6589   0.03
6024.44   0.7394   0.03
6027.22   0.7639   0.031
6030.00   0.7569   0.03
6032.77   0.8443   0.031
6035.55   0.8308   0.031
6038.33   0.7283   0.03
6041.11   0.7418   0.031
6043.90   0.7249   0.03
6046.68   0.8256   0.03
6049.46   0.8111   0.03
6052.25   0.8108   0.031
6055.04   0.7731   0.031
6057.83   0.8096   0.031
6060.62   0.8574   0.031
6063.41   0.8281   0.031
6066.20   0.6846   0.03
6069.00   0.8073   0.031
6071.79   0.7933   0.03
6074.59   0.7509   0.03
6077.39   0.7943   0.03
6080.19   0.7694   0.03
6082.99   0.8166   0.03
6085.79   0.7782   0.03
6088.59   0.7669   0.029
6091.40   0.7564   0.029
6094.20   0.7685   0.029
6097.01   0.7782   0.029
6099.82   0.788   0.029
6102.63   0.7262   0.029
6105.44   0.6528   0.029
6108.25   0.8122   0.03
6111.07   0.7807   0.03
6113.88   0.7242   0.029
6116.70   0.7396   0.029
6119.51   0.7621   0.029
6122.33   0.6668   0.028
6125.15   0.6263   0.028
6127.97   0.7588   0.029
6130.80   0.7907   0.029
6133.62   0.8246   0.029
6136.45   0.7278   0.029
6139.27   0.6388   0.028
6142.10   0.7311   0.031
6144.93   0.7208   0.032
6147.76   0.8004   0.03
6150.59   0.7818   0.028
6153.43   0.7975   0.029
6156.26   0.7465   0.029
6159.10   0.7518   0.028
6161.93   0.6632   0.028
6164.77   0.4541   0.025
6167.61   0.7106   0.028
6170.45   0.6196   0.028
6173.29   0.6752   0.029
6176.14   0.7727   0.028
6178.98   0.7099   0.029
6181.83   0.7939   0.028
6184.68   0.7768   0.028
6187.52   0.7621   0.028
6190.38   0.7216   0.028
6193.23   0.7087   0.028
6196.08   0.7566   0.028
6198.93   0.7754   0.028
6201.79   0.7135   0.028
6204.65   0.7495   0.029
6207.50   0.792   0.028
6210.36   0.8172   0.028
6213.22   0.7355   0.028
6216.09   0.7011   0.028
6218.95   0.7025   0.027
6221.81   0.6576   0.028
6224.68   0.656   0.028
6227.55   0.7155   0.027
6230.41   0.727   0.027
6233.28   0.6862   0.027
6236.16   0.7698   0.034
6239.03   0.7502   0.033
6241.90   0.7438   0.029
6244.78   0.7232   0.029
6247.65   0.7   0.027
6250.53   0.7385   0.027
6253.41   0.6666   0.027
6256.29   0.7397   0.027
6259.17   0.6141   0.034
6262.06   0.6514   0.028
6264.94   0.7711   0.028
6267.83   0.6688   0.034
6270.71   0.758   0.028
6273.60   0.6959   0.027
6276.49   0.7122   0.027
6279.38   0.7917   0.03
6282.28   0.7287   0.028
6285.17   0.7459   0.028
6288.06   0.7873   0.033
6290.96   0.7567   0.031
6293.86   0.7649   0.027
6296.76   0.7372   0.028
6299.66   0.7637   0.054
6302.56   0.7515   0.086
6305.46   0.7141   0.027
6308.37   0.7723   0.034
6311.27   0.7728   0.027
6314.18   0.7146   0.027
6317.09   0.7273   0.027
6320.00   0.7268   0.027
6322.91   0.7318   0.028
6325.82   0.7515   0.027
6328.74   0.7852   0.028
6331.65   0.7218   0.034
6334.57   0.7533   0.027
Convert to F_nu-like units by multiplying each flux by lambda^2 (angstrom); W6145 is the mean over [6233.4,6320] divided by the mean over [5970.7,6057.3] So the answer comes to 1.0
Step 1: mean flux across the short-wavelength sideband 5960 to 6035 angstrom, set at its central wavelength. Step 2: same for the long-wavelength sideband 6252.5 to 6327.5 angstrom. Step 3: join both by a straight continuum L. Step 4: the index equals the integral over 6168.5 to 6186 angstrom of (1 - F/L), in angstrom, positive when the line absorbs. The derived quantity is 0.5 angstrom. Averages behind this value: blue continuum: 0.77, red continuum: 0.732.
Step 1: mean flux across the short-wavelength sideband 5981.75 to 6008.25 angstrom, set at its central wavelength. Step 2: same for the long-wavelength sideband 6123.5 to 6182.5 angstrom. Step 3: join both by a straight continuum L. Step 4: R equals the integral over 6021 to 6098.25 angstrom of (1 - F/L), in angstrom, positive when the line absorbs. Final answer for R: -3.0 angstrom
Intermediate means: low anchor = 0.771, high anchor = 0.718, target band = 0.779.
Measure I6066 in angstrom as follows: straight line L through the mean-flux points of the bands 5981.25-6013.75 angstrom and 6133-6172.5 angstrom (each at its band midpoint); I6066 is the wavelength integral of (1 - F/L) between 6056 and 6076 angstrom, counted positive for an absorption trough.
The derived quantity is -1.30 angstrom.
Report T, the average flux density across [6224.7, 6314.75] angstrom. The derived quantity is 0.729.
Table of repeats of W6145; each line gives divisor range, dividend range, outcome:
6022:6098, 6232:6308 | 1.00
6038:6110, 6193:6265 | 0.98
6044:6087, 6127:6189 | 0.95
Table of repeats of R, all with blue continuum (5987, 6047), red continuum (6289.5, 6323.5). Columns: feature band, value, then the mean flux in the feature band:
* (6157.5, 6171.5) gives 2.1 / 0.642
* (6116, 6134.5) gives 0.5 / 0.736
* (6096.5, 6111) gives 0.1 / 0.752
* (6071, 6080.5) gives -0.2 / 0.776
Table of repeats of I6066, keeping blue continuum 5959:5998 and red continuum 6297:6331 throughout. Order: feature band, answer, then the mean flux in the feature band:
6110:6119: 0.2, 0.749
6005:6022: 0.7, 0.744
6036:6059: -0.2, 0.78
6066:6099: -0.2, 0.775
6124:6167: 2.4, 0.721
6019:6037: 0.3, 0.764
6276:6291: -0.1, 0.756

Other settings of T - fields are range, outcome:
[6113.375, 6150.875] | 0.734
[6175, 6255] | 0.733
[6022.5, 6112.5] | 0.776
